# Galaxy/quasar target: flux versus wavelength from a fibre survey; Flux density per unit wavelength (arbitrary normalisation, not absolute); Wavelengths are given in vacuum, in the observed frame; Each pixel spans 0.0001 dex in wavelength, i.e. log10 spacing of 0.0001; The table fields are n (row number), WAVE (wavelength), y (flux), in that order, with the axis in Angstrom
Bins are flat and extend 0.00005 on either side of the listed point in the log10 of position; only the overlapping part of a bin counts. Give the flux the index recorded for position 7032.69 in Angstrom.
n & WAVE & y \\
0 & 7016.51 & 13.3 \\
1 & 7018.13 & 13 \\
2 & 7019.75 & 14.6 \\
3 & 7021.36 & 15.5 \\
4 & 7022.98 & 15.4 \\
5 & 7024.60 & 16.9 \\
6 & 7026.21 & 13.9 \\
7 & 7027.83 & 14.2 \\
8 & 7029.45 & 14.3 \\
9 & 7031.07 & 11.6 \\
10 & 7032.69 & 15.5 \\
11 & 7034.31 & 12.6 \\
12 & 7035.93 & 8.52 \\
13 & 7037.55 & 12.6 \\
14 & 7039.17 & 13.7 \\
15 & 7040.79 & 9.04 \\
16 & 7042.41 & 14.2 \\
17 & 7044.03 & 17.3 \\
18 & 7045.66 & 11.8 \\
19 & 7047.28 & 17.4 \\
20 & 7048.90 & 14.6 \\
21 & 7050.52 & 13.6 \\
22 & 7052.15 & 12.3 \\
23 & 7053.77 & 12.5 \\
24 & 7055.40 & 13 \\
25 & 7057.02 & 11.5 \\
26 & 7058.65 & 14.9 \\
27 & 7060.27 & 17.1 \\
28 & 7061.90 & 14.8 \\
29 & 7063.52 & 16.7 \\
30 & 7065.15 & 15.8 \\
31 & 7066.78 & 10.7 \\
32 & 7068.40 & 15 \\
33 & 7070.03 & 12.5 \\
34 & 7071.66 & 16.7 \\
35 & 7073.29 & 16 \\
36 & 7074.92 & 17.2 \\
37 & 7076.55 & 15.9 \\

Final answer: 15.5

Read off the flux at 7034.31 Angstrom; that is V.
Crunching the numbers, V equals 12.6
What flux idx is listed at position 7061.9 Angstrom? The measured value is 14.8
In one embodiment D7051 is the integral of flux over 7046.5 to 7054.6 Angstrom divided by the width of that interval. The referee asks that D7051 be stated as 14.1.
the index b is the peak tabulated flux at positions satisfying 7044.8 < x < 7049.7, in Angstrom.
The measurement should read 17.4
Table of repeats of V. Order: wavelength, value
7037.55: 12.6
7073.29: 16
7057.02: 11.5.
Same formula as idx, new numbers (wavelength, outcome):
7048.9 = 14.6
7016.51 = 13.3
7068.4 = 15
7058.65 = 14.9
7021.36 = 15.5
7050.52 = 13.6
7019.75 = 14.6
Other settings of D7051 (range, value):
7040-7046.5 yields 13.1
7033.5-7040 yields 11.8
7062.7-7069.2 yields 14.6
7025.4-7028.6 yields 14.1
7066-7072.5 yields 13.8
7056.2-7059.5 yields 13.3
